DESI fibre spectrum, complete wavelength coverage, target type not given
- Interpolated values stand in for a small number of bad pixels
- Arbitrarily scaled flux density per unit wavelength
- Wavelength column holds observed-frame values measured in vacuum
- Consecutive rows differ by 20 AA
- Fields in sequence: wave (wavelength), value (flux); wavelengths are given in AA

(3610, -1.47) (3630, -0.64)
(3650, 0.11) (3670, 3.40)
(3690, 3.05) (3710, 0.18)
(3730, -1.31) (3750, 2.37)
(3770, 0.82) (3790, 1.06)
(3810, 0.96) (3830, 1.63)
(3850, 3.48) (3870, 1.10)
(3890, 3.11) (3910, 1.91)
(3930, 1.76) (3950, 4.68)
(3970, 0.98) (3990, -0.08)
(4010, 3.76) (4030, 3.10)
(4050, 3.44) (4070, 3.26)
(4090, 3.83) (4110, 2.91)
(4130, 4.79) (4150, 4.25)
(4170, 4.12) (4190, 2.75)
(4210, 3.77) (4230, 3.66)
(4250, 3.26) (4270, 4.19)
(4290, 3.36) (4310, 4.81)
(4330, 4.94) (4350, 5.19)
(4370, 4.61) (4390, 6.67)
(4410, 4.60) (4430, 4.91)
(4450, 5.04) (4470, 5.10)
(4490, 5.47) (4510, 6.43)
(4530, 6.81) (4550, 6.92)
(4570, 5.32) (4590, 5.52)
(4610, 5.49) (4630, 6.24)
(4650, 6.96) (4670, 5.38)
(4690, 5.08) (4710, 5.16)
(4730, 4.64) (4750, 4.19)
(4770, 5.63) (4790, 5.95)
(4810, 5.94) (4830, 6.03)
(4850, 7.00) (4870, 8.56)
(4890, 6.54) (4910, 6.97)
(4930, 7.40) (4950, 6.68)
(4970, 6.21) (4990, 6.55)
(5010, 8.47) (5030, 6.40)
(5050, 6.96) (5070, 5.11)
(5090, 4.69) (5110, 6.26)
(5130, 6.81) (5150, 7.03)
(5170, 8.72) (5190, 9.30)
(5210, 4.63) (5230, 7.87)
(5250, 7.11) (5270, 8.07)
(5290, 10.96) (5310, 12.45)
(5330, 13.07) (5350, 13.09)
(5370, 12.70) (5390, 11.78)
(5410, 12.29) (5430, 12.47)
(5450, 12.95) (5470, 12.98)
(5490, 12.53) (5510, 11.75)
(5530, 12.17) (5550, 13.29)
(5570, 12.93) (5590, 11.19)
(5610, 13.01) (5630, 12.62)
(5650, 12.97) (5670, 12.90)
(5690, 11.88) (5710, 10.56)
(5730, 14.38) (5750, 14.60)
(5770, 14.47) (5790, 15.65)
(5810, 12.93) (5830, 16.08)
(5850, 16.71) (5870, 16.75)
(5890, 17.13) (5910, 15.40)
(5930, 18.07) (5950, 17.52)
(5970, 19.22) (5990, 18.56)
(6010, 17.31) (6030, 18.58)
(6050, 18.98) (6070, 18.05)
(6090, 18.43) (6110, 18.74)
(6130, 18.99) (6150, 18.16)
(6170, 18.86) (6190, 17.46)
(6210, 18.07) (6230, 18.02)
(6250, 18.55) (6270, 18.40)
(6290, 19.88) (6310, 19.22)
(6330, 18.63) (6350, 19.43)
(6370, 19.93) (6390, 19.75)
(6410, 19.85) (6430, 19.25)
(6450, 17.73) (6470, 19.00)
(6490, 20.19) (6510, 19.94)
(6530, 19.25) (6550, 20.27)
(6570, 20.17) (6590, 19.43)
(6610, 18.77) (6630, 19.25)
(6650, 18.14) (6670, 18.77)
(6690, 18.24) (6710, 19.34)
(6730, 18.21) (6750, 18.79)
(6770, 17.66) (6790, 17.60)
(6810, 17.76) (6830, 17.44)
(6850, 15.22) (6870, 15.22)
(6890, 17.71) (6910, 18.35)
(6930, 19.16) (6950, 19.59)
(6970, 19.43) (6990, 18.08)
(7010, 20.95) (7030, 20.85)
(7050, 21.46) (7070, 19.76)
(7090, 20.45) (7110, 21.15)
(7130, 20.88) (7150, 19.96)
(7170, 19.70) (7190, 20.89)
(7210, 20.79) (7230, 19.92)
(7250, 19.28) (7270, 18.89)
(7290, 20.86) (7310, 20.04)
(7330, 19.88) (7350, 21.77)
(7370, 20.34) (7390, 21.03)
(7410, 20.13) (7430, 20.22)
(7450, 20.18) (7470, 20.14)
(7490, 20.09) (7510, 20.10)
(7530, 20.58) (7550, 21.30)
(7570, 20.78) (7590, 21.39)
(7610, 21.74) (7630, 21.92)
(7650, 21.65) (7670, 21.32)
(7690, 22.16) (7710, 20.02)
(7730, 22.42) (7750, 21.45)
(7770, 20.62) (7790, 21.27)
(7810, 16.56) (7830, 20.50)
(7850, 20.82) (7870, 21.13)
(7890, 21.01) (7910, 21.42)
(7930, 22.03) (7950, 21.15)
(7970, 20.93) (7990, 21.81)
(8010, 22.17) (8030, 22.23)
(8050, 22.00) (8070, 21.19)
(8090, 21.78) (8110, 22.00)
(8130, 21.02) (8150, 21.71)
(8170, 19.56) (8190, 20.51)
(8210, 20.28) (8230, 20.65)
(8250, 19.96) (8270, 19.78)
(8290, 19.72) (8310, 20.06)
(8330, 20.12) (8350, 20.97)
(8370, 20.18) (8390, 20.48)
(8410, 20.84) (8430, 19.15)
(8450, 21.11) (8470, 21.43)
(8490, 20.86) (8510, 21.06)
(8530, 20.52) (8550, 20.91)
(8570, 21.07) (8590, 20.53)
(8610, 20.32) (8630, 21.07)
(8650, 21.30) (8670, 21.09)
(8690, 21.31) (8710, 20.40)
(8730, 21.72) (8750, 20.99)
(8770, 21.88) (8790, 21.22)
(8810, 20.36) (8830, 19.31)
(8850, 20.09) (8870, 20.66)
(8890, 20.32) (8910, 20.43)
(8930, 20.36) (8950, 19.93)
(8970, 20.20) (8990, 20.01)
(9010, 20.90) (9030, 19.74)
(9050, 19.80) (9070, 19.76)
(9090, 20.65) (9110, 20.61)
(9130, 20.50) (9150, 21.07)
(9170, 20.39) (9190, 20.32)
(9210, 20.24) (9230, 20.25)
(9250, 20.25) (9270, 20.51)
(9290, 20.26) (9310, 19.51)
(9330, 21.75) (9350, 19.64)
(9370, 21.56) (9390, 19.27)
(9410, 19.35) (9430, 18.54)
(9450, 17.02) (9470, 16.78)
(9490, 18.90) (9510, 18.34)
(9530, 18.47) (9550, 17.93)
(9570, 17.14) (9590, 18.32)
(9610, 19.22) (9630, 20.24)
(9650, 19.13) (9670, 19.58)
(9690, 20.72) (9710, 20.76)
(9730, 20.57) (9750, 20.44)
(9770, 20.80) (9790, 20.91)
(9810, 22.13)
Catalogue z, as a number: 0.33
